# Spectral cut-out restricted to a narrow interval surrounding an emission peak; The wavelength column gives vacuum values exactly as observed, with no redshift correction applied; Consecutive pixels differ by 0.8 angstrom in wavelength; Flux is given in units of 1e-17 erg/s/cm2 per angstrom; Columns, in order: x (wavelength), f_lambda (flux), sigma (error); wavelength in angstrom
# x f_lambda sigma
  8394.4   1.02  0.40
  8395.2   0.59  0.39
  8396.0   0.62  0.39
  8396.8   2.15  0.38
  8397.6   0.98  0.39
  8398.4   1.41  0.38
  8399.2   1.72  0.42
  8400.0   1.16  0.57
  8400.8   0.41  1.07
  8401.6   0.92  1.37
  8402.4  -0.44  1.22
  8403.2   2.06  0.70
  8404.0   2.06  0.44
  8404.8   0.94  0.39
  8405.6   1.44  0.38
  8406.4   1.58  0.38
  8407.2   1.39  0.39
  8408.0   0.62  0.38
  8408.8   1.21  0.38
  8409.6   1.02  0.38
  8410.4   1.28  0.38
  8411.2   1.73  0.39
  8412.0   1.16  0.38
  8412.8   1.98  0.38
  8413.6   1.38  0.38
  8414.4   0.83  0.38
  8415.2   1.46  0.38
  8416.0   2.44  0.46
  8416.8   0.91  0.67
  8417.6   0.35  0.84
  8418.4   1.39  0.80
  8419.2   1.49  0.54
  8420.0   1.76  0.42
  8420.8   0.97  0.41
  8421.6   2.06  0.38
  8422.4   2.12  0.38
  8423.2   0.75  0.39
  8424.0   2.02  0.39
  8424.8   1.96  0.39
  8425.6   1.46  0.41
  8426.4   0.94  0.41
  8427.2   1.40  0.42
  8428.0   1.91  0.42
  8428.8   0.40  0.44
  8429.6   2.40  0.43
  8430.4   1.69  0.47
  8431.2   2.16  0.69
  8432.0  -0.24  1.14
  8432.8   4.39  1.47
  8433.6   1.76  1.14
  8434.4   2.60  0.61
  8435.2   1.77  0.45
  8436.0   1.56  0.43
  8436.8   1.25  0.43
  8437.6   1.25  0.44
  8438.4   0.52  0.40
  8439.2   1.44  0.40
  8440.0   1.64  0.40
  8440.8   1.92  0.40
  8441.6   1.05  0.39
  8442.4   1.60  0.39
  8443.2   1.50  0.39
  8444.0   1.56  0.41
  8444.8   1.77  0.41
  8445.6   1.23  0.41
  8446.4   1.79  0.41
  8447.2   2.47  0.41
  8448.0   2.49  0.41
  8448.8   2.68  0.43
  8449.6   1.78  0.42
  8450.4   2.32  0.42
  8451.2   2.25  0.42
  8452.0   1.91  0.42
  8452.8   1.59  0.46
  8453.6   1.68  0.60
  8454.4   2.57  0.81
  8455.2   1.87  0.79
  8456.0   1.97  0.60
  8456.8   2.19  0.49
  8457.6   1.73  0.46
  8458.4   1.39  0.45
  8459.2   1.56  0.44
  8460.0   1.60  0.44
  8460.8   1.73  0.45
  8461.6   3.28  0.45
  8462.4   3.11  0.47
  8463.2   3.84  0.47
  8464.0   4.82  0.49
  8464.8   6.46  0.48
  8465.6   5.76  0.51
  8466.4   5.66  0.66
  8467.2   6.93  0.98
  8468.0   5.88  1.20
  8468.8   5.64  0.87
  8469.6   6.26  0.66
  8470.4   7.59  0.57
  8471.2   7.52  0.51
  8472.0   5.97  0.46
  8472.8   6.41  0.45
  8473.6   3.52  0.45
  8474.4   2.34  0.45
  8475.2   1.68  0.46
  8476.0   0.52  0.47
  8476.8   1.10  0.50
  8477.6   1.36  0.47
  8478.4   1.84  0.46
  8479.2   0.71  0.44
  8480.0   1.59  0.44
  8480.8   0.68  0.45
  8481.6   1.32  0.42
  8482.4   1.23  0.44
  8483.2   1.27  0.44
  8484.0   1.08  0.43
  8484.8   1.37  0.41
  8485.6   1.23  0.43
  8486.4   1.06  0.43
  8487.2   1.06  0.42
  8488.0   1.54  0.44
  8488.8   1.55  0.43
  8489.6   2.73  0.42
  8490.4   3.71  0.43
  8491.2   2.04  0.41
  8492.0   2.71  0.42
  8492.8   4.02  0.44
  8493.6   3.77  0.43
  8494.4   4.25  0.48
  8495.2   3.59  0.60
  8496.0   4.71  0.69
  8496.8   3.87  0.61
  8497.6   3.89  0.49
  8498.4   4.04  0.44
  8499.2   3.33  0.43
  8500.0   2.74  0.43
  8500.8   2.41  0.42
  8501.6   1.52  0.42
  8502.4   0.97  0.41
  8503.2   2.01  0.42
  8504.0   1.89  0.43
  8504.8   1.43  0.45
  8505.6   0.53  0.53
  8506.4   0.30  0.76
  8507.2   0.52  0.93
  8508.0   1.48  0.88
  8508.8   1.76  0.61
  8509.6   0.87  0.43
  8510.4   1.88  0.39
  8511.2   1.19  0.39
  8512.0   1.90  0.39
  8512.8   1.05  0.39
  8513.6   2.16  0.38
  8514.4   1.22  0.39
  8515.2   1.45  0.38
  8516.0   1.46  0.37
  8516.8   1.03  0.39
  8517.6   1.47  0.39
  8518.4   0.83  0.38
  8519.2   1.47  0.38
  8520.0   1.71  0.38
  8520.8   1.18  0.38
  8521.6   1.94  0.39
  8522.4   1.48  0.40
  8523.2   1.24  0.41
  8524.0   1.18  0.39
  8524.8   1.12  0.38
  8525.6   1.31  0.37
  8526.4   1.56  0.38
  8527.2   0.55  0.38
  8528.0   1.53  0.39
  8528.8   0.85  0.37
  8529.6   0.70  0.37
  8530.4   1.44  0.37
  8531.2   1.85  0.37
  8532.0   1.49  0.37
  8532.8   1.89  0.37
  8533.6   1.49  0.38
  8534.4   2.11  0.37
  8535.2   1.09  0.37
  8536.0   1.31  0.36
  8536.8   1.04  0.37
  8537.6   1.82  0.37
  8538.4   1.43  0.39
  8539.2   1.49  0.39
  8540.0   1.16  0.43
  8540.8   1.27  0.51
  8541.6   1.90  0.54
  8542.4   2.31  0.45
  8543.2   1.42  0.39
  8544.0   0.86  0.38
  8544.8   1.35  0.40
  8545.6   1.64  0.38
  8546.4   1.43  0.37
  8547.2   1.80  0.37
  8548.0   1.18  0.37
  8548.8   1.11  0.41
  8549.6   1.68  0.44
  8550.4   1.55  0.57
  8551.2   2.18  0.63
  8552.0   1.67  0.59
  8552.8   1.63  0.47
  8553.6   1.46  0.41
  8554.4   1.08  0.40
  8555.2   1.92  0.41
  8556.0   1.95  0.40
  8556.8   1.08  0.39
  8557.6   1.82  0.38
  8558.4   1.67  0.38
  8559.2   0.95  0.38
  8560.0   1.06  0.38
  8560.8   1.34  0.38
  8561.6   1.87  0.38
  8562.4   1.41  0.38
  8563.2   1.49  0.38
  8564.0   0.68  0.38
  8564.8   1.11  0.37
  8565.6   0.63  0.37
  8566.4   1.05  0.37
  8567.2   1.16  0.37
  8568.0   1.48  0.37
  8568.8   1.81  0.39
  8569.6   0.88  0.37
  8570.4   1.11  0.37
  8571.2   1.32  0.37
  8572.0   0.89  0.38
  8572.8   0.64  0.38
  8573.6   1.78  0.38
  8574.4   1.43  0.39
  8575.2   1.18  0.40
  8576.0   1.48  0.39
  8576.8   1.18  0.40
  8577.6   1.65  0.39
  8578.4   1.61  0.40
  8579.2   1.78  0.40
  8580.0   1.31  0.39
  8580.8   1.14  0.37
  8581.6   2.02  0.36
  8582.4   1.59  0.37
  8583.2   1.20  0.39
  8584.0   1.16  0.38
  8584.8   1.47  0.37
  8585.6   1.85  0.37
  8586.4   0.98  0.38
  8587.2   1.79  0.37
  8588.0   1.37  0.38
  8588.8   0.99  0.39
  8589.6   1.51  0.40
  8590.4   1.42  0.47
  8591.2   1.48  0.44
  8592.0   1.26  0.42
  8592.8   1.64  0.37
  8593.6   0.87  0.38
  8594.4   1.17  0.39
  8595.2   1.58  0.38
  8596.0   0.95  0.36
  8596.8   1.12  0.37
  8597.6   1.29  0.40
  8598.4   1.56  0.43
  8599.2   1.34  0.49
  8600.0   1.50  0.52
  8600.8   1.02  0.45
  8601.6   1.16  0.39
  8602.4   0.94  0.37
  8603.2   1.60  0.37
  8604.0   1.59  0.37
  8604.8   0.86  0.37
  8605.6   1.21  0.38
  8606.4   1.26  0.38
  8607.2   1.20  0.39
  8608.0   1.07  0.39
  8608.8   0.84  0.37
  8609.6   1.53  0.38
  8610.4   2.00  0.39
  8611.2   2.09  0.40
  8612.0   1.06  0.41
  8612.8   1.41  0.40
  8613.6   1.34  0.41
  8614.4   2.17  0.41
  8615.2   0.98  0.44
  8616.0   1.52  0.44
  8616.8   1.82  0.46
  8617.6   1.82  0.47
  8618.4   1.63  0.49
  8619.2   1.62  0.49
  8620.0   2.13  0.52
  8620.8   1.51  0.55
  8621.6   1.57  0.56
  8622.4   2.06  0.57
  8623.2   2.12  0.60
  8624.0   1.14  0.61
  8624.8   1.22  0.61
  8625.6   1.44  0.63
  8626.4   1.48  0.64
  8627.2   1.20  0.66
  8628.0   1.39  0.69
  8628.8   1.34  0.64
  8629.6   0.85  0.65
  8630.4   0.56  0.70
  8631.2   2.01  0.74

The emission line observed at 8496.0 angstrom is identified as [N II] 6583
